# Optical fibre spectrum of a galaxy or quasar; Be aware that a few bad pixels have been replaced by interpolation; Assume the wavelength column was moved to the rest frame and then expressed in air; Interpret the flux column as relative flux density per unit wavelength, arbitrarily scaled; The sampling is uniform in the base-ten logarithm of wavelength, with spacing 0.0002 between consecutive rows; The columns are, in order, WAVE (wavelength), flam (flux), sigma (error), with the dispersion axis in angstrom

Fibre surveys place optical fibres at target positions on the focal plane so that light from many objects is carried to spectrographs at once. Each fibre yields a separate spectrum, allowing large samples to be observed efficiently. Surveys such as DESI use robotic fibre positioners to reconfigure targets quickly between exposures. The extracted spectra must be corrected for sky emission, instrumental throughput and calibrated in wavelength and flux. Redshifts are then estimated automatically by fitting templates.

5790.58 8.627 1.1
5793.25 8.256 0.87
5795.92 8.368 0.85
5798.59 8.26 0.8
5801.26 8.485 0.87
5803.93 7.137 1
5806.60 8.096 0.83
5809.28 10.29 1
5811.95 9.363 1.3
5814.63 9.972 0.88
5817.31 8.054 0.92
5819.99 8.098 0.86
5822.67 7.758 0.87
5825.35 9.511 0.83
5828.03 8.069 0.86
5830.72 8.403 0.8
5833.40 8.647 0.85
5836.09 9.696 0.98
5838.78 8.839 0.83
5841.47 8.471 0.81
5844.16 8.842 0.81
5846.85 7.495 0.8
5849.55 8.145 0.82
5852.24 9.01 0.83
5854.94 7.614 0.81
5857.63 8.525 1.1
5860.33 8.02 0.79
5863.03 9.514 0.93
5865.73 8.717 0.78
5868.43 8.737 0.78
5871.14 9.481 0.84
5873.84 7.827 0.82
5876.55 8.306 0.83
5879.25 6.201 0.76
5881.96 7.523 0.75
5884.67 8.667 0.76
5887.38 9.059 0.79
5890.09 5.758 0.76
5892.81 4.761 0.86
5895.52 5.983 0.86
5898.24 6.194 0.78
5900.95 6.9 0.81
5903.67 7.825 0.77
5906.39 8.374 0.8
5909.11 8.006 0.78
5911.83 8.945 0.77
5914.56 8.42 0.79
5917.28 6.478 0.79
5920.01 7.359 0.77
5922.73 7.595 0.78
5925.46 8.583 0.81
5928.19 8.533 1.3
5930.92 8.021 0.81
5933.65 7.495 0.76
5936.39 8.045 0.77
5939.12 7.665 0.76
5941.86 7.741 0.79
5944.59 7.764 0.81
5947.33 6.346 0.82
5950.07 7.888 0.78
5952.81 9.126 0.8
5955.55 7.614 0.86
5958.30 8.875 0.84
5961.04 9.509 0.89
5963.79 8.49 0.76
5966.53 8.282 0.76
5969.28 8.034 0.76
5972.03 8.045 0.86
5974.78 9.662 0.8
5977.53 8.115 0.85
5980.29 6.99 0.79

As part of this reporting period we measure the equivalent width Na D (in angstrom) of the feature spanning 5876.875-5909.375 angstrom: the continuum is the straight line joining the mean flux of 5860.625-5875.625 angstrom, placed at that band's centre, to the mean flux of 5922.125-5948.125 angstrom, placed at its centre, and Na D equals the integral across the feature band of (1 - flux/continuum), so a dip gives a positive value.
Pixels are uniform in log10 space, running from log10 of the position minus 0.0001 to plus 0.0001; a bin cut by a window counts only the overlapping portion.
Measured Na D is 5.0 angstrom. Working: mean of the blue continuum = 8.78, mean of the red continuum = 7.81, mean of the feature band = 7.11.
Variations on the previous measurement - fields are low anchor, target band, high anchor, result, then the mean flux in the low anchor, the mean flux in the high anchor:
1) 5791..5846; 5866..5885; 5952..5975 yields 1.1 angstrom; 8.62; 8.56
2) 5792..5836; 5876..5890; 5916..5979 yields 1.0 angstrom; 8.58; 8.06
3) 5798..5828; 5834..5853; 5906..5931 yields -0.4 angstrom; 8.63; 8.02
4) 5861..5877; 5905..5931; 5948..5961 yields 1.6 angstrom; 8.75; 8.38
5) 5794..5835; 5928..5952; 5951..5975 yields 2.4 angstrom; 8.57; 8.56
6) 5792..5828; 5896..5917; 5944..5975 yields 1.8 angstrom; 8.57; 8.27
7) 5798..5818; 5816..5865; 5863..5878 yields 1.3 angstrom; 8.75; 8.68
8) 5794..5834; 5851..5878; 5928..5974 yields -0.6 angstrom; 8.56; 8.1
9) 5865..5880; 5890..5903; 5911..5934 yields 3.3 angstrom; 8.27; 7.93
